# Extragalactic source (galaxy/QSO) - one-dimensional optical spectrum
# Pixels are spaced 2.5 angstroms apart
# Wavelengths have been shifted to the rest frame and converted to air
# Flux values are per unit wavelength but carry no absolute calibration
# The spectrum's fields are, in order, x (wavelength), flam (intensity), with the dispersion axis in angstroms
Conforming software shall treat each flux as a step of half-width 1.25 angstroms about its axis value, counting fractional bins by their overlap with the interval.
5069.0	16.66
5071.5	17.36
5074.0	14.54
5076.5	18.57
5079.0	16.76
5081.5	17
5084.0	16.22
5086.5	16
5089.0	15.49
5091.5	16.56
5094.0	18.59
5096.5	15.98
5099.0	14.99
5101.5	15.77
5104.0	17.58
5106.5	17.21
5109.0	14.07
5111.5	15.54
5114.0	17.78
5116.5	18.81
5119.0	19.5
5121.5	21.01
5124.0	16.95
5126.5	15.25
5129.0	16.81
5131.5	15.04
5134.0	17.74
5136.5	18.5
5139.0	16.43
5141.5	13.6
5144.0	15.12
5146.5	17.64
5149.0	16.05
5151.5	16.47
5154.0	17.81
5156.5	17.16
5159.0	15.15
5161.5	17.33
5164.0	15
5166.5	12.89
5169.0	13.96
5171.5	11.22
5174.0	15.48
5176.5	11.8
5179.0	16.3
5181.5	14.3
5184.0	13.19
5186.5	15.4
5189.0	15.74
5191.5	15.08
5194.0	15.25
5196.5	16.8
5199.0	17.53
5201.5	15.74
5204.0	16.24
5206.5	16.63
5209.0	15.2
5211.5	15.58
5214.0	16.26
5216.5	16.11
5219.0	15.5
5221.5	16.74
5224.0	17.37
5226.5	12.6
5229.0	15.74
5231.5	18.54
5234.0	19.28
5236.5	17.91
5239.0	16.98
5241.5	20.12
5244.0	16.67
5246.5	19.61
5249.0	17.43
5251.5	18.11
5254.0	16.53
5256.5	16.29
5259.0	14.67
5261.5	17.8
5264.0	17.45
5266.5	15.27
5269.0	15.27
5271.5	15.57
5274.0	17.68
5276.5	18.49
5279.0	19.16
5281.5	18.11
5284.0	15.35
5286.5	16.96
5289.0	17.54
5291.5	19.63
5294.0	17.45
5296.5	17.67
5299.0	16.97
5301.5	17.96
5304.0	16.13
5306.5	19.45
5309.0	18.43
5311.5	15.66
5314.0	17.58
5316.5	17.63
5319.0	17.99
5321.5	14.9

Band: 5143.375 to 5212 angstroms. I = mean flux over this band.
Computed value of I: 15.4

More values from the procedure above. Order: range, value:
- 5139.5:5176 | 15.3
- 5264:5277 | 16.4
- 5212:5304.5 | 17.1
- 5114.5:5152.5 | 17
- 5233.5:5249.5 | 18.3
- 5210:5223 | 16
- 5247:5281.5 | 17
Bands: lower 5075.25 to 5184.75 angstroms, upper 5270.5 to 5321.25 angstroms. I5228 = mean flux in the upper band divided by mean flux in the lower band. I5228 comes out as 1.08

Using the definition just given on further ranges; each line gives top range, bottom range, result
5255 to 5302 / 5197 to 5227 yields 1.06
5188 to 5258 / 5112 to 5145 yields 0.98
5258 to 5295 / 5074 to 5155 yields 1.02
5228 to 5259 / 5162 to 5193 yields 1.24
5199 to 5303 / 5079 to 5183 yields 1.05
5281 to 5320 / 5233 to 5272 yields 1.02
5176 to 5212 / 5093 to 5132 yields 0.91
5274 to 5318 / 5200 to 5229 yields 1.12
